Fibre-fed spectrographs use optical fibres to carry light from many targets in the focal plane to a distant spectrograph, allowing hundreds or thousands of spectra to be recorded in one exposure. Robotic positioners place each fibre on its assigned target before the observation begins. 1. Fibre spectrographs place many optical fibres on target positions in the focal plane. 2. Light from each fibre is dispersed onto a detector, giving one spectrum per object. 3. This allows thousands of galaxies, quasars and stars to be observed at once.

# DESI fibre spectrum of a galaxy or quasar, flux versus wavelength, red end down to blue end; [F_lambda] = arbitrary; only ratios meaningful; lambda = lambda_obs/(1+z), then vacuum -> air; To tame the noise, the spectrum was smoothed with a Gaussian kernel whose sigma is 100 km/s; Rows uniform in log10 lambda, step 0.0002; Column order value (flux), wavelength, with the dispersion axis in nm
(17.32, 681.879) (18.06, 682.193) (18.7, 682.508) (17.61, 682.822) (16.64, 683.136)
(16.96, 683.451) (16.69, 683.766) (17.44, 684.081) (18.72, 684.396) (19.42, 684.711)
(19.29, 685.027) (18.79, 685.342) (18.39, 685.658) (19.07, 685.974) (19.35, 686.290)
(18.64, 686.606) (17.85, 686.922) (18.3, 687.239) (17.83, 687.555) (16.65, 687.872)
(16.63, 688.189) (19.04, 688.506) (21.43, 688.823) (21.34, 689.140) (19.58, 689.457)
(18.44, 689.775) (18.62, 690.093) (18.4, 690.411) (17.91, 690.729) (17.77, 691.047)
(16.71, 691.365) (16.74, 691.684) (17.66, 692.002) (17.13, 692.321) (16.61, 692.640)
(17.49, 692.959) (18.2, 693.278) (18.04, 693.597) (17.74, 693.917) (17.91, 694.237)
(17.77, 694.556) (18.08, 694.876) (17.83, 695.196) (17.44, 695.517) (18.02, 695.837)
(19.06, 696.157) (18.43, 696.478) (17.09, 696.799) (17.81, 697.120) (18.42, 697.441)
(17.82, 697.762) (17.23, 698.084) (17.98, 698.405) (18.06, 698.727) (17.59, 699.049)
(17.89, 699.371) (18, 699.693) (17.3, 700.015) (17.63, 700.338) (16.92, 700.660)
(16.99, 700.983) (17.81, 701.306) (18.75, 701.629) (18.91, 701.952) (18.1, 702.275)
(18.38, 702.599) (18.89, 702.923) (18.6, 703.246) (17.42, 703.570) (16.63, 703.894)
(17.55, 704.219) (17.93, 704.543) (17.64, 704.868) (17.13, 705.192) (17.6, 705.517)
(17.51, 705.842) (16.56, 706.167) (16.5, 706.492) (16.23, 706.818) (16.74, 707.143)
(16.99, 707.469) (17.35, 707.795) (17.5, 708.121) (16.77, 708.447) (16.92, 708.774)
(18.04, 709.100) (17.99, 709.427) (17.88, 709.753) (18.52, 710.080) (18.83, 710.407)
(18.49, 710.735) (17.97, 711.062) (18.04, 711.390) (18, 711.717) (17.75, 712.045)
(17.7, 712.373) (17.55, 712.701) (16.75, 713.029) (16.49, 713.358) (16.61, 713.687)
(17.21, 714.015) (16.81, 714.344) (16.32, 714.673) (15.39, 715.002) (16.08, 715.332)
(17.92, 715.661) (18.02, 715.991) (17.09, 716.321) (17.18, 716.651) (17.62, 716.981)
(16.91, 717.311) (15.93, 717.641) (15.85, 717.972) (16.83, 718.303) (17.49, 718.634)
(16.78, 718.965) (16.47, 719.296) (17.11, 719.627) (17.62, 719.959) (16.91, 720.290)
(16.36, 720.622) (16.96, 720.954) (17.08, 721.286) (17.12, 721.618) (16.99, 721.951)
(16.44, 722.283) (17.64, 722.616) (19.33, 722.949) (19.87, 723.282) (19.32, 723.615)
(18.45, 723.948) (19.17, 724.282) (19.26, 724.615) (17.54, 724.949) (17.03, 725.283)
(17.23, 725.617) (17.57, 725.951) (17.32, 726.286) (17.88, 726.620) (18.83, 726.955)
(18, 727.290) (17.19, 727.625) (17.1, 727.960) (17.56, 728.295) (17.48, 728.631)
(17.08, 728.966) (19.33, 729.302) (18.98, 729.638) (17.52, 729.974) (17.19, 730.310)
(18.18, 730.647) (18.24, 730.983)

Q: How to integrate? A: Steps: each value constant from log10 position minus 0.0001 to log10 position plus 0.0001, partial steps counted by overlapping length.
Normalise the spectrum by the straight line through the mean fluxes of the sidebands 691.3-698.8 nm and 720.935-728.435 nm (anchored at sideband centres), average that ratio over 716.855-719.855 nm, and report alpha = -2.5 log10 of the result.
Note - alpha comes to 0.07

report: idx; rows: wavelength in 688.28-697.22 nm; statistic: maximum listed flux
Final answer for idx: 21.43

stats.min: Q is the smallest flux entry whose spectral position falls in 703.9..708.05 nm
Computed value 16.23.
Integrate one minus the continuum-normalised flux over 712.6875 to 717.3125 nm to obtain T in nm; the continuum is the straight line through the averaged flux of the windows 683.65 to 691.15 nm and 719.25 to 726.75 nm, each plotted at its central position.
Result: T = 0.26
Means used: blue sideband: 18.6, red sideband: 17.7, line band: 16.9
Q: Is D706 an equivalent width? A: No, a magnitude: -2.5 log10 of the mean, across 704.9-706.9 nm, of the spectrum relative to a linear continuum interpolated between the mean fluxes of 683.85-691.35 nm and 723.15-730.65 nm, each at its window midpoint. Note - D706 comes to 0.08 mag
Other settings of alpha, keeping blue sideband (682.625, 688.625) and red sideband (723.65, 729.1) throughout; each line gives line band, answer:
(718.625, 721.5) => 0.06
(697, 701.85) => 0.01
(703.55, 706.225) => 0.04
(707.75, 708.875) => 0.05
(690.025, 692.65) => 0.03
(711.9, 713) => 0.02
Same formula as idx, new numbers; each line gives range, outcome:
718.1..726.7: 19.87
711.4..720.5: 18.02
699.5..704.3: 18.91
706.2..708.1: 17.35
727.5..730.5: 19.33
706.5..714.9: 18.83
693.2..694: 18.2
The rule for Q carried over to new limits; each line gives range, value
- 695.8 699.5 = 17.09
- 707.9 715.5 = 15.39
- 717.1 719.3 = 15.85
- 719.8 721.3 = 16.36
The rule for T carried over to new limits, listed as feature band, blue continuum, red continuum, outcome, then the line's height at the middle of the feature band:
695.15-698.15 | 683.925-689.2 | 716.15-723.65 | 0.048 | 18.2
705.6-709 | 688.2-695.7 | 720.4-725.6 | 0.201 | 18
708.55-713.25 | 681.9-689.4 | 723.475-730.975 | 0.071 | 18.1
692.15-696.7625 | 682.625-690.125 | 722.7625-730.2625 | 0.141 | 18.4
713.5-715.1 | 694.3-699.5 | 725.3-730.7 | 0.117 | 17.8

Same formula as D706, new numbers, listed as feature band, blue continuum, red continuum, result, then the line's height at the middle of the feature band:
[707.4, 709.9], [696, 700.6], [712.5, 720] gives -0.01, 17.3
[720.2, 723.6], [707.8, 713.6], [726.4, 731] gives 0.02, 17.8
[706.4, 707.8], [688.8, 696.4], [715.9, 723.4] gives 0.06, 17.6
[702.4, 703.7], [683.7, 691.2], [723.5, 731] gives 0.00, 18.3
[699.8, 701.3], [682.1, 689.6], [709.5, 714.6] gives 0.04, 18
